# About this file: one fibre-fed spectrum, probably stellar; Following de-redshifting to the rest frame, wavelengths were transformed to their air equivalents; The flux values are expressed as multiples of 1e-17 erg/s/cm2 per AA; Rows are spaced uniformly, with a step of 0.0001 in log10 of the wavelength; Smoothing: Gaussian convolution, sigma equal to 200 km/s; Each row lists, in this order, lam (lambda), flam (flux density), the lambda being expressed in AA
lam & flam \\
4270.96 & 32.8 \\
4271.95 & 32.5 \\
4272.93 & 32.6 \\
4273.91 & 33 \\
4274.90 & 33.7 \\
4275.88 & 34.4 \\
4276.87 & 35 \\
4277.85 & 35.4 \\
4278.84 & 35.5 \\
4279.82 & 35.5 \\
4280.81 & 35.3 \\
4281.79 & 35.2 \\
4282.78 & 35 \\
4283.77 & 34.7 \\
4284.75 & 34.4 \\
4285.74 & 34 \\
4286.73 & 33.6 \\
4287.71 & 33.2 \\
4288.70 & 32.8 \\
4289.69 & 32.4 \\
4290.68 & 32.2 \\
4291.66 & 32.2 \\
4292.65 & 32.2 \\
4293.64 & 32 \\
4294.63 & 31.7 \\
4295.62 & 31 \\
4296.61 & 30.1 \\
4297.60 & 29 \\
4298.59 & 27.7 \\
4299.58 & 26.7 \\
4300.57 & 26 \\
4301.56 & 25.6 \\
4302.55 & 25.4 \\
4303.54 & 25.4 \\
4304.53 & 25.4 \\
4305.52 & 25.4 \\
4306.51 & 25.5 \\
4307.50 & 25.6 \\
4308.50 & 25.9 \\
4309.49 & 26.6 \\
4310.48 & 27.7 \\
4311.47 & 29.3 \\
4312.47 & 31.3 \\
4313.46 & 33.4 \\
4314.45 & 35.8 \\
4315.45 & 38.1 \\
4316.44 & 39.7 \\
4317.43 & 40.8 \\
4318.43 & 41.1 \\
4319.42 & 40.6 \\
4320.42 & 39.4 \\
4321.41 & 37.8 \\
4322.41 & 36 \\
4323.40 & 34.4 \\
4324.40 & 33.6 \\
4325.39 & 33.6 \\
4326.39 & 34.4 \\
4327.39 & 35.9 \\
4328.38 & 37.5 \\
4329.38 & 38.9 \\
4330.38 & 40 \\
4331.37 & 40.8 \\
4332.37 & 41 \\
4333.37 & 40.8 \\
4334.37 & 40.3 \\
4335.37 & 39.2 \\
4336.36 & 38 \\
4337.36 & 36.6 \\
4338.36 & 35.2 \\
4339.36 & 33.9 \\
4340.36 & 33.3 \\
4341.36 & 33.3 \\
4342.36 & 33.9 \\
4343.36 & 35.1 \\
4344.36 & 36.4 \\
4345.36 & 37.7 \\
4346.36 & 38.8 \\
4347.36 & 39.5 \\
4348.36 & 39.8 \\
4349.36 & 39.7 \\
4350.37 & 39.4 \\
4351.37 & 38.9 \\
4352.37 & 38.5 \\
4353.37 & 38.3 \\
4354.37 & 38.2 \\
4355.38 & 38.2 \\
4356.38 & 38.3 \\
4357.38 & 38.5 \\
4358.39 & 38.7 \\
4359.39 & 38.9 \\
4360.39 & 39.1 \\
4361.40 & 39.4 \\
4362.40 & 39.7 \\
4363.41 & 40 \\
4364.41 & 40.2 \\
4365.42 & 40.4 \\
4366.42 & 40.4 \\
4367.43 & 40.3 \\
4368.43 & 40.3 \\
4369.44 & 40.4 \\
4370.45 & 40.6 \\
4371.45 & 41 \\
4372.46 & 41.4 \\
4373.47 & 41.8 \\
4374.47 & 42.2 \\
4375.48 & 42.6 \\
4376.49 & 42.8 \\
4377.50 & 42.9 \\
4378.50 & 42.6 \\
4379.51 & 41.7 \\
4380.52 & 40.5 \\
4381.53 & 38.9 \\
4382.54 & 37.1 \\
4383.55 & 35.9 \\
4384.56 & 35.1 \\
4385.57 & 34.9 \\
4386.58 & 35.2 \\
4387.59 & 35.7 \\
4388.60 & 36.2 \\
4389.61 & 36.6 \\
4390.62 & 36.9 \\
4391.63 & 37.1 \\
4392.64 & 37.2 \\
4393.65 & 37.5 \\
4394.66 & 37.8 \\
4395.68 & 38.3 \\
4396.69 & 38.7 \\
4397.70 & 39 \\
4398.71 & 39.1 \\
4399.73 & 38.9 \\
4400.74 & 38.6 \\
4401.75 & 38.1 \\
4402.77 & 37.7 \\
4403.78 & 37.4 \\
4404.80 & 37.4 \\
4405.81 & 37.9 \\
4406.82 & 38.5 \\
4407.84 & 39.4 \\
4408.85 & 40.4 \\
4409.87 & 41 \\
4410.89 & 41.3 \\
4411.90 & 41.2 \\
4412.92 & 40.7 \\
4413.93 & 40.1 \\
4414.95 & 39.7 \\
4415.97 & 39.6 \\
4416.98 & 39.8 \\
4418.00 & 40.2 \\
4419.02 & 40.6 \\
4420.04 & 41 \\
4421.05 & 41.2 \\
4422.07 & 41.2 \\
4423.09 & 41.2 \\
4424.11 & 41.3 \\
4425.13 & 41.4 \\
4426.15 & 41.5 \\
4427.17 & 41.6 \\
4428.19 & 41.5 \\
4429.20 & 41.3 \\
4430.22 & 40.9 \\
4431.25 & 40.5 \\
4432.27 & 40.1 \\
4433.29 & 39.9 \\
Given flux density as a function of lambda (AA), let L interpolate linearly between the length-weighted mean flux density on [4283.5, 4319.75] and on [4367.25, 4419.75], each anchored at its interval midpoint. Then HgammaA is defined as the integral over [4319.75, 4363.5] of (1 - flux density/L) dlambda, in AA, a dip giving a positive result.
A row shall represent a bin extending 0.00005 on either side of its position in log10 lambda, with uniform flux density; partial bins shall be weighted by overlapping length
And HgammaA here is -3.9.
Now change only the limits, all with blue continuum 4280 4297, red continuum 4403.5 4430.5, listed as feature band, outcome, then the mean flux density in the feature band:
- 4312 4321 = -0.8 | 37.8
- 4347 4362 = -0.8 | 38.9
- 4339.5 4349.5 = -0.1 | 36.6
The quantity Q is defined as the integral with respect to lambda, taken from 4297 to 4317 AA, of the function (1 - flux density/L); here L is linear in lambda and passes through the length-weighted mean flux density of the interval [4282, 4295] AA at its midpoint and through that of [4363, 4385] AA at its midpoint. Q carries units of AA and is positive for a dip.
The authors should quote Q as 3.4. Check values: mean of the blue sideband 33.2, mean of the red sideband 40.4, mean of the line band 28.8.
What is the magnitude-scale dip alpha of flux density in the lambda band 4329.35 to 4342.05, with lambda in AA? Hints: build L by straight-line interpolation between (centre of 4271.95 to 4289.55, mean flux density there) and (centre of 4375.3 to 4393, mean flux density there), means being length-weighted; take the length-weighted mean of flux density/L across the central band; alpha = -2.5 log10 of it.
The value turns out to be -0.04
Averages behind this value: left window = 34.2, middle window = 37.7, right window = 38.3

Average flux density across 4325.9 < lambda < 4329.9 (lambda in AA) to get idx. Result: 36.7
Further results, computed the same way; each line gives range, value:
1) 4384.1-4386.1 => 35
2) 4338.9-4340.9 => 33.6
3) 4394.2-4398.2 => 38.4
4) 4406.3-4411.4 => 40.1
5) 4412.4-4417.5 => 40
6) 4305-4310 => 25.8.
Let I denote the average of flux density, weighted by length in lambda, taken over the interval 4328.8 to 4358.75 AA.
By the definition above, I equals 38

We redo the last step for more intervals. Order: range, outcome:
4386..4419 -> 38.6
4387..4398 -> 37.3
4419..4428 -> 41.3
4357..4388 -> 39.7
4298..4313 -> 26.7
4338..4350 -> 36.4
